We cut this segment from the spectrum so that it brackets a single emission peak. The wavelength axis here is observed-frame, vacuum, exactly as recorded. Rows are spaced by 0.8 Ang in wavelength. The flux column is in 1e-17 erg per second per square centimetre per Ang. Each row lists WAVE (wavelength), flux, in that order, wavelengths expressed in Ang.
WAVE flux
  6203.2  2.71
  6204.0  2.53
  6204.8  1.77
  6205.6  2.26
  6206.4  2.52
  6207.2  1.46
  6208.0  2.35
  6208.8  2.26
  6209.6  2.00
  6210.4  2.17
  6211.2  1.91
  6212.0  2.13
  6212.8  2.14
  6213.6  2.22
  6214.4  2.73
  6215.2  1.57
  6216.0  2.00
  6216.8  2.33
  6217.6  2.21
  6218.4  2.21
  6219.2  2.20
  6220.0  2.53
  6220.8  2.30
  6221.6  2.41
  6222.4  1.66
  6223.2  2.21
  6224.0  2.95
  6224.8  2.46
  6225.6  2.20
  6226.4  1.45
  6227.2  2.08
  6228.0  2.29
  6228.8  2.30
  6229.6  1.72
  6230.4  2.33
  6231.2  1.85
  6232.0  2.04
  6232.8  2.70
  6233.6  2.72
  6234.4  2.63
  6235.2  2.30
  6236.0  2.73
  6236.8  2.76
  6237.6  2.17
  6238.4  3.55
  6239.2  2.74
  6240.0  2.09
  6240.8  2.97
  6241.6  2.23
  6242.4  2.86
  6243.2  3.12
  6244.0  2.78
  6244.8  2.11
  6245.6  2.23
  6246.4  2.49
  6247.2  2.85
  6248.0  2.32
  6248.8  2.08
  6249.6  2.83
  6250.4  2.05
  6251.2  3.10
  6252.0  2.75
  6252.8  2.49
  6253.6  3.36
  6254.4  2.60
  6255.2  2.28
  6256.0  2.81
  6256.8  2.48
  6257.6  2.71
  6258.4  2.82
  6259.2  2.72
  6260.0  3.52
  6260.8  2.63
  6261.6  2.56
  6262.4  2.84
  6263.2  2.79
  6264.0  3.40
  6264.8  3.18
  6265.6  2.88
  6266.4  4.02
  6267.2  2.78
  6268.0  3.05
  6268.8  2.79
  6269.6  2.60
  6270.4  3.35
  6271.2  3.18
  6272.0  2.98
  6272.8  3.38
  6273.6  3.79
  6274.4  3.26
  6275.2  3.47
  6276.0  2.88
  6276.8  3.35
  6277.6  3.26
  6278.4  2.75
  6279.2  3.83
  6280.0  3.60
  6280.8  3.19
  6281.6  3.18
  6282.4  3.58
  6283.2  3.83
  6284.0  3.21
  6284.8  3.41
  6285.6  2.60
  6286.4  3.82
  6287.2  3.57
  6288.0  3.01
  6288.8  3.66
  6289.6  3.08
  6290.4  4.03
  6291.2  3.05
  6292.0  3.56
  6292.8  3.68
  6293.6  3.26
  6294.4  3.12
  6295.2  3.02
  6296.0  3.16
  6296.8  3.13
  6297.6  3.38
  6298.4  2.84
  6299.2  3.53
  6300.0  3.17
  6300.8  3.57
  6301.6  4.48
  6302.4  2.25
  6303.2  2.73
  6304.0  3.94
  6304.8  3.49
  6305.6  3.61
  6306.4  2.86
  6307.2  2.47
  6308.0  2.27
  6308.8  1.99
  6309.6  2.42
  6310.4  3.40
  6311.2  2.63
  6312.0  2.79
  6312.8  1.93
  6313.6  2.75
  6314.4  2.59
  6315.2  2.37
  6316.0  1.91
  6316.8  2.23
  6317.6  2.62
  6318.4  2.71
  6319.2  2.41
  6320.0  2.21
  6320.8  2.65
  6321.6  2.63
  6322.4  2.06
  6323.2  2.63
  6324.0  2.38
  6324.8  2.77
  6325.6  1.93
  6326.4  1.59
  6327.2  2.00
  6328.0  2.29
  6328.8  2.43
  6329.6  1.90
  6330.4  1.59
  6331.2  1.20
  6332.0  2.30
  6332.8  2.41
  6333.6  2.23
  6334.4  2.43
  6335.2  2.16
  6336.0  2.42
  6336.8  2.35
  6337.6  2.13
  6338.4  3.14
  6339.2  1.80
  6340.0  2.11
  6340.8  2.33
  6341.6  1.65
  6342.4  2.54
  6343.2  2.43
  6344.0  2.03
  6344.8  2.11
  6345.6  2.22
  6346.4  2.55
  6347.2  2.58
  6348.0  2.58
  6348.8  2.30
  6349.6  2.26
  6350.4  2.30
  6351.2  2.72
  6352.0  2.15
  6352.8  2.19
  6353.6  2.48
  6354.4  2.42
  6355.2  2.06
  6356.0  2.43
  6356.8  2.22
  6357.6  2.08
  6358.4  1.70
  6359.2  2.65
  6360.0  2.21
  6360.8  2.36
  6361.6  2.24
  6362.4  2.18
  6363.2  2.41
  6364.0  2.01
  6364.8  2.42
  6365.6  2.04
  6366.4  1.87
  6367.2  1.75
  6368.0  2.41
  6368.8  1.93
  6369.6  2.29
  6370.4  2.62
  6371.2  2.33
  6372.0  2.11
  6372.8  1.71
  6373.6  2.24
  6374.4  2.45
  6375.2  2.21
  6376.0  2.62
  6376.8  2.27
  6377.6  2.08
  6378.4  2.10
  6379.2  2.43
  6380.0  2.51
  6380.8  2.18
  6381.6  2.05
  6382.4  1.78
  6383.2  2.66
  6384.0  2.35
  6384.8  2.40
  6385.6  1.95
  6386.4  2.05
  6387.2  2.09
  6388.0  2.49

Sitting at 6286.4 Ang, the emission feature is Mg II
